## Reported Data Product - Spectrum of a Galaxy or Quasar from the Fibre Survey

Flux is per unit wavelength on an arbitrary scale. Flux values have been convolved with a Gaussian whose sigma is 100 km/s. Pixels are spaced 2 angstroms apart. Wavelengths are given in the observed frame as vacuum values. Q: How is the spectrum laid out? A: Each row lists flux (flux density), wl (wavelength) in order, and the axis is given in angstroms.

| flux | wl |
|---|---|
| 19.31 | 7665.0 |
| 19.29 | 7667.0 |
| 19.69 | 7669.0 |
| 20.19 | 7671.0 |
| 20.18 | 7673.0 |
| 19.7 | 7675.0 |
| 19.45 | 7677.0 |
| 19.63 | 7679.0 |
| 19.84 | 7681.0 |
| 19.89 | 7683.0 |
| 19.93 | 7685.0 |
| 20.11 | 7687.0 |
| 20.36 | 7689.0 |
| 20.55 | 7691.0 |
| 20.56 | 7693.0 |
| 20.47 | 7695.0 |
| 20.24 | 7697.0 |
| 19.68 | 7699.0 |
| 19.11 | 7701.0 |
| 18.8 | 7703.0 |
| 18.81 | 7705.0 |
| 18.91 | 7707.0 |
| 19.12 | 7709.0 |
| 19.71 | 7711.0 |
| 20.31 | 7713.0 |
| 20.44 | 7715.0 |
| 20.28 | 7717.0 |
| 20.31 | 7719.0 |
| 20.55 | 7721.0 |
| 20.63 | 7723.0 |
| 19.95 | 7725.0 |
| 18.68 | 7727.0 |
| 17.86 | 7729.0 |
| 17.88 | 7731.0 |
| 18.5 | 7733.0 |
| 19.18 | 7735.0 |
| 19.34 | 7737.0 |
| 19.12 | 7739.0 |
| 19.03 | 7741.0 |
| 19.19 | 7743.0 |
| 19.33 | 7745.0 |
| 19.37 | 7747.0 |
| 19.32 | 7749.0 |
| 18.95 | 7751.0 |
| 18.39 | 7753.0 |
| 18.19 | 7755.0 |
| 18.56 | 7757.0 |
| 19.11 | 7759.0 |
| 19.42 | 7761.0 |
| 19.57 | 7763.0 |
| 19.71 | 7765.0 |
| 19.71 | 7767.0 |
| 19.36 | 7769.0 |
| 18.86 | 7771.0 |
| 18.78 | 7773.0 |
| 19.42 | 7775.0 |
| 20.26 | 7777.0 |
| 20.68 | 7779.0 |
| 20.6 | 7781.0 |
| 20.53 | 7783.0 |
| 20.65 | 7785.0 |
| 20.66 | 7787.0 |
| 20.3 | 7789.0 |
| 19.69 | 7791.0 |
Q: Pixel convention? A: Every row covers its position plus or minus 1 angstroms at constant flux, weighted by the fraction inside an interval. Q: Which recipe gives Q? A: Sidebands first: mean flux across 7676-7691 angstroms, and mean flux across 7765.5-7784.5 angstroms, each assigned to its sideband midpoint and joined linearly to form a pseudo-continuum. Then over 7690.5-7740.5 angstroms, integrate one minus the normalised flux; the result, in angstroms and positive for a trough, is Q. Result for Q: 0.9 angstroms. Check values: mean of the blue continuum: 19.9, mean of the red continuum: 19.8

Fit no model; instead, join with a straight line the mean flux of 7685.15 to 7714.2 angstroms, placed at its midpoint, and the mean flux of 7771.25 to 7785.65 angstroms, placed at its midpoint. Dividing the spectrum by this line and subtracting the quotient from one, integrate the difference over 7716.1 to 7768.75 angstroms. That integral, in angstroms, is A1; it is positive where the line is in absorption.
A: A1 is 1.8 angstroms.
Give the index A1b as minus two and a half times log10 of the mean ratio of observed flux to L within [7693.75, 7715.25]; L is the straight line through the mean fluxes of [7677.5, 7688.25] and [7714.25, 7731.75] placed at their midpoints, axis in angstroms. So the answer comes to 0.01 mag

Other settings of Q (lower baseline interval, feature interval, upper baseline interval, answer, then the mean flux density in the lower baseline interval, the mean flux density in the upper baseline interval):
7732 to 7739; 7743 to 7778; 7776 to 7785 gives 1.2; 19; 20.5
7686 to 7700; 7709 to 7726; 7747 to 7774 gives -0.3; 20.3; 19.1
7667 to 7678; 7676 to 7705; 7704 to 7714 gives -0.4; 19.8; 19.4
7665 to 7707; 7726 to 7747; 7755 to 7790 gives 1.0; 19.8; 19.7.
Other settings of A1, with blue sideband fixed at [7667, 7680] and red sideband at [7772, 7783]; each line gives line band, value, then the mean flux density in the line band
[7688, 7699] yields -0.31 angstroms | 20.4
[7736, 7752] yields 0.58 angstroms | 19.2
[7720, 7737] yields 0.62 angstroms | 19.2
